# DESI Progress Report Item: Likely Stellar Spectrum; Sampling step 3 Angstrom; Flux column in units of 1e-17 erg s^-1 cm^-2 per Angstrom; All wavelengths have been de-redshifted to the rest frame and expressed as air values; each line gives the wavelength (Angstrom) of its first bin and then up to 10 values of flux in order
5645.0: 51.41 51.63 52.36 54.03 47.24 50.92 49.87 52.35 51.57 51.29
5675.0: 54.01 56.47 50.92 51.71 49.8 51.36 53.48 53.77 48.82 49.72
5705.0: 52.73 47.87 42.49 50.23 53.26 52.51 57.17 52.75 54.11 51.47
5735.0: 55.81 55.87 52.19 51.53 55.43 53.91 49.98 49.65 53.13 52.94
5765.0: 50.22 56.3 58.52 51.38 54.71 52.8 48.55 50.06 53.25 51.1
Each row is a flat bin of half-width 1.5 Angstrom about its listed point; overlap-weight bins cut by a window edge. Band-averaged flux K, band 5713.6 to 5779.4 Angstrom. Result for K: 53.4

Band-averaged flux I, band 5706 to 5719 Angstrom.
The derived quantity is 48.8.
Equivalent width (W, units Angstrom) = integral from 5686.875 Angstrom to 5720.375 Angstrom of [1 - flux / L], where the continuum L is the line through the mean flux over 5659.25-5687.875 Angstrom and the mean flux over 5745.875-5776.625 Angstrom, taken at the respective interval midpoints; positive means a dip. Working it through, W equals 1.2 Angstrom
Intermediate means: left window 52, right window 53.2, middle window 50.5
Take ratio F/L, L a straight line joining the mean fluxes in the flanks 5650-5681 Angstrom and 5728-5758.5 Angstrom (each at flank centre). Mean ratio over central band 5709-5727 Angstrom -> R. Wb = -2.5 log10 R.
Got 0.03 mag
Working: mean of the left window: 52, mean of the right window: 53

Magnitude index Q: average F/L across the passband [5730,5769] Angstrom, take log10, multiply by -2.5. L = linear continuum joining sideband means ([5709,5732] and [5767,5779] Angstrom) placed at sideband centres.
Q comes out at 0.01 mag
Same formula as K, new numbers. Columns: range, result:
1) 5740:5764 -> 52.3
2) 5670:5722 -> 51.3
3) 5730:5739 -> 54.3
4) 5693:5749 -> 52.1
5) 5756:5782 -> 53.4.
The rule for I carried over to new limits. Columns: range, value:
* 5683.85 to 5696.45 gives 51.9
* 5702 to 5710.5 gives 49.3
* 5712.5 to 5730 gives 53.3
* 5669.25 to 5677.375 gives 52.9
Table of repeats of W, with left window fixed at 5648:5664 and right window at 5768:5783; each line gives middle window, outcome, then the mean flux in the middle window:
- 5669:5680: -0.43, 53.5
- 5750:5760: 0.41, 51.3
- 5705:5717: 0.91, 48.4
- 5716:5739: -0.58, 54.1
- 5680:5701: 0.19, 51.4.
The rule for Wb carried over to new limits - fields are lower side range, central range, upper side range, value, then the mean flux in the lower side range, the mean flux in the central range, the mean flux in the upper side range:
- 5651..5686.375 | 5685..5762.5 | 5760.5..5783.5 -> 0.01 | 51.8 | 52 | 53.4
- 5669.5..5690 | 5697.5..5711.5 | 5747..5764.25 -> 0.07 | 52.3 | 48.7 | 52.2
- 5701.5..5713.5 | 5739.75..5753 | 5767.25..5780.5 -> -0.02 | 48.2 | 52.9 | 54.8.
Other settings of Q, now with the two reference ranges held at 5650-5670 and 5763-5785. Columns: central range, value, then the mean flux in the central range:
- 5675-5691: -0.01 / 52.3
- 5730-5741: -0.03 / 54.1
